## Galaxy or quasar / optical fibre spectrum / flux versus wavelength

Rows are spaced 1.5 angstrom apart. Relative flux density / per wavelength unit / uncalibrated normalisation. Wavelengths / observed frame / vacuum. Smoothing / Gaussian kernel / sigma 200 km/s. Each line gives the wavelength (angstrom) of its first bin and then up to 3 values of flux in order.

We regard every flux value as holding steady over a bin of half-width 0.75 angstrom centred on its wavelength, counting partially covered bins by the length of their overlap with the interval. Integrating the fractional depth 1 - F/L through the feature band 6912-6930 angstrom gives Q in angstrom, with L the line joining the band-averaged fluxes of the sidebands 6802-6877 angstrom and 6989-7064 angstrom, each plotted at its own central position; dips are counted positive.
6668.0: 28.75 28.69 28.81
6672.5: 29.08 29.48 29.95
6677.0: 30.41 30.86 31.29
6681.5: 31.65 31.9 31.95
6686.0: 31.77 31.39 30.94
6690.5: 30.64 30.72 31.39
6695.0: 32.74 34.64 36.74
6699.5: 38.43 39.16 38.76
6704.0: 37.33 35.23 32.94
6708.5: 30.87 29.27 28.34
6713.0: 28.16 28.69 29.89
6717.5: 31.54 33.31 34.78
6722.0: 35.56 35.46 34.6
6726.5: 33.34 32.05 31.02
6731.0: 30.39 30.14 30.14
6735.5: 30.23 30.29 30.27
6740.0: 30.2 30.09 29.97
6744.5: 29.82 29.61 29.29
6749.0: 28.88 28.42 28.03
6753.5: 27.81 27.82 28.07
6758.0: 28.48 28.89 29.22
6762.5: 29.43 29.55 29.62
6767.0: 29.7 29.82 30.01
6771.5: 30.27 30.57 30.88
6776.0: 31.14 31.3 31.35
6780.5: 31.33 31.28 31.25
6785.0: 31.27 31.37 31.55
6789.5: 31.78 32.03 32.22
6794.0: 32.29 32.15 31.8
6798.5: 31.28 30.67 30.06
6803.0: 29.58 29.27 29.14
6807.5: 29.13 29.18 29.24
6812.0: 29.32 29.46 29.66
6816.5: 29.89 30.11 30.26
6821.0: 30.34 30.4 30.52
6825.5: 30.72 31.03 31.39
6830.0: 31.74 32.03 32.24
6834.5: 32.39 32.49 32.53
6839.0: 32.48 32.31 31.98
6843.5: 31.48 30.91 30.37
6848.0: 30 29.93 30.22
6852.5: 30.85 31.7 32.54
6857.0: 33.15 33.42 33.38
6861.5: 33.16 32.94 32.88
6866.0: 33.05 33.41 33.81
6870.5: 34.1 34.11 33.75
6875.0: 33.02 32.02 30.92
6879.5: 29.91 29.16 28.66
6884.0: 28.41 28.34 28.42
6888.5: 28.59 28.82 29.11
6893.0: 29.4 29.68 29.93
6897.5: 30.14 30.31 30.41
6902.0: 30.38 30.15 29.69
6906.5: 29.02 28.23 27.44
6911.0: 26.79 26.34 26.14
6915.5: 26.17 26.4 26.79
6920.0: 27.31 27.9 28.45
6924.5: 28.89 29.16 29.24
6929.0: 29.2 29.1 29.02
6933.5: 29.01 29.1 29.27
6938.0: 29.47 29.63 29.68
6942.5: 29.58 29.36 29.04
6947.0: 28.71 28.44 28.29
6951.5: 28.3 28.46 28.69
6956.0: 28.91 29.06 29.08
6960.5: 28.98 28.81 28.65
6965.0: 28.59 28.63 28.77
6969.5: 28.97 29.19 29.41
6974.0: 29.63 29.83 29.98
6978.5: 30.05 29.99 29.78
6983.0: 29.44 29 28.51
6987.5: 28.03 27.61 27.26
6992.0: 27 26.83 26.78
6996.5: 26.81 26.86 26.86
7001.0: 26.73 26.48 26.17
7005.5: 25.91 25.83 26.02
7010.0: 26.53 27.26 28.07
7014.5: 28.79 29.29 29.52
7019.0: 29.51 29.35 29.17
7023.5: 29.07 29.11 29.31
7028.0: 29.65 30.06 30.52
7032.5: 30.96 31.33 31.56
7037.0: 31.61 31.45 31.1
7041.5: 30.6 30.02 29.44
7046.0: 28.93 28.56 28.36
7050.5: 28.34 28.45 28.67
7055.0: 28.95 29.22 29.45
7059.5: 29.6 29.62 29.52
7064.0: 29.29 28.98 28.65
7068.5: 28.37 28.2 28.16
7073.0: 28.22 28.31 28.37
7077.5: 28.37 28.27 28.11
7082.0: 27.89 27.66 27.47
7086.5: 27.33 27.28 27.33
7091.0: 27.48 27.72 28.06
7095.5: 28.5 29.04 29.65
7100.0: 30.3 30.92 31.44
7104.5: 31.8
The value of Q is 1.5 angstrom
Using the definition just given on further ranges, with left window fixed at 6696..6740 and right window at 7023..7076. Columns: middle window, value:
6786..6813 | 1.10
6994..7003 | 0.96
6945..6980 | 1.53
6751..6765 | 1.62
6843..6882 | -0.93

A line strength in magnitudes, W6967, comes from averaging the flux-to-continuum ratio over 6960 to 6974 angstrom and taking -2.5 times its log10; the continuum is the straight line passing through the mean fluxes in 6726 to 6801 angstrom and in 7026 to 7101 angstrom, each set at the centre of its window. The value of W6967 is 0.020 mag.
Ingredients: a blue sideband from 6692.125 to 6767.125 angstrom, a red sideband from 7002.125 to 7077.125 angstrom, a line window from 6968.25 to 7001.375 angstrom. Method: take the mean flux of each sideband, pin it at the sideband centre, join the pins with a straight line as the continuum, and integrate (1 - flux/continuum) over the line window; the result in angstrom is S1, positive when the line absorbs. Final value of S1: 1.1 angstrom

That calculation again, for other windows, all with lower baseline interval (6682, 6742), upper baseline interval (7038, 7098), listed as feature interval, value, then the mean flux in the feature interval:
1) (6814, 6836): 0.2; 30.9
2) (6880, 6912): 1.5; 29.1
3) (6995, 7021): 1.7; 27.4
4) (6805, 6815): 0.7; 29.3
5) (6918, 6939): 1.0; 28.7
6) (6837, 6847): -0.2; 31.7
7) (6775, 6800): 0.0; 31.6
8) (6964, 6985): 0.2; 29.4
